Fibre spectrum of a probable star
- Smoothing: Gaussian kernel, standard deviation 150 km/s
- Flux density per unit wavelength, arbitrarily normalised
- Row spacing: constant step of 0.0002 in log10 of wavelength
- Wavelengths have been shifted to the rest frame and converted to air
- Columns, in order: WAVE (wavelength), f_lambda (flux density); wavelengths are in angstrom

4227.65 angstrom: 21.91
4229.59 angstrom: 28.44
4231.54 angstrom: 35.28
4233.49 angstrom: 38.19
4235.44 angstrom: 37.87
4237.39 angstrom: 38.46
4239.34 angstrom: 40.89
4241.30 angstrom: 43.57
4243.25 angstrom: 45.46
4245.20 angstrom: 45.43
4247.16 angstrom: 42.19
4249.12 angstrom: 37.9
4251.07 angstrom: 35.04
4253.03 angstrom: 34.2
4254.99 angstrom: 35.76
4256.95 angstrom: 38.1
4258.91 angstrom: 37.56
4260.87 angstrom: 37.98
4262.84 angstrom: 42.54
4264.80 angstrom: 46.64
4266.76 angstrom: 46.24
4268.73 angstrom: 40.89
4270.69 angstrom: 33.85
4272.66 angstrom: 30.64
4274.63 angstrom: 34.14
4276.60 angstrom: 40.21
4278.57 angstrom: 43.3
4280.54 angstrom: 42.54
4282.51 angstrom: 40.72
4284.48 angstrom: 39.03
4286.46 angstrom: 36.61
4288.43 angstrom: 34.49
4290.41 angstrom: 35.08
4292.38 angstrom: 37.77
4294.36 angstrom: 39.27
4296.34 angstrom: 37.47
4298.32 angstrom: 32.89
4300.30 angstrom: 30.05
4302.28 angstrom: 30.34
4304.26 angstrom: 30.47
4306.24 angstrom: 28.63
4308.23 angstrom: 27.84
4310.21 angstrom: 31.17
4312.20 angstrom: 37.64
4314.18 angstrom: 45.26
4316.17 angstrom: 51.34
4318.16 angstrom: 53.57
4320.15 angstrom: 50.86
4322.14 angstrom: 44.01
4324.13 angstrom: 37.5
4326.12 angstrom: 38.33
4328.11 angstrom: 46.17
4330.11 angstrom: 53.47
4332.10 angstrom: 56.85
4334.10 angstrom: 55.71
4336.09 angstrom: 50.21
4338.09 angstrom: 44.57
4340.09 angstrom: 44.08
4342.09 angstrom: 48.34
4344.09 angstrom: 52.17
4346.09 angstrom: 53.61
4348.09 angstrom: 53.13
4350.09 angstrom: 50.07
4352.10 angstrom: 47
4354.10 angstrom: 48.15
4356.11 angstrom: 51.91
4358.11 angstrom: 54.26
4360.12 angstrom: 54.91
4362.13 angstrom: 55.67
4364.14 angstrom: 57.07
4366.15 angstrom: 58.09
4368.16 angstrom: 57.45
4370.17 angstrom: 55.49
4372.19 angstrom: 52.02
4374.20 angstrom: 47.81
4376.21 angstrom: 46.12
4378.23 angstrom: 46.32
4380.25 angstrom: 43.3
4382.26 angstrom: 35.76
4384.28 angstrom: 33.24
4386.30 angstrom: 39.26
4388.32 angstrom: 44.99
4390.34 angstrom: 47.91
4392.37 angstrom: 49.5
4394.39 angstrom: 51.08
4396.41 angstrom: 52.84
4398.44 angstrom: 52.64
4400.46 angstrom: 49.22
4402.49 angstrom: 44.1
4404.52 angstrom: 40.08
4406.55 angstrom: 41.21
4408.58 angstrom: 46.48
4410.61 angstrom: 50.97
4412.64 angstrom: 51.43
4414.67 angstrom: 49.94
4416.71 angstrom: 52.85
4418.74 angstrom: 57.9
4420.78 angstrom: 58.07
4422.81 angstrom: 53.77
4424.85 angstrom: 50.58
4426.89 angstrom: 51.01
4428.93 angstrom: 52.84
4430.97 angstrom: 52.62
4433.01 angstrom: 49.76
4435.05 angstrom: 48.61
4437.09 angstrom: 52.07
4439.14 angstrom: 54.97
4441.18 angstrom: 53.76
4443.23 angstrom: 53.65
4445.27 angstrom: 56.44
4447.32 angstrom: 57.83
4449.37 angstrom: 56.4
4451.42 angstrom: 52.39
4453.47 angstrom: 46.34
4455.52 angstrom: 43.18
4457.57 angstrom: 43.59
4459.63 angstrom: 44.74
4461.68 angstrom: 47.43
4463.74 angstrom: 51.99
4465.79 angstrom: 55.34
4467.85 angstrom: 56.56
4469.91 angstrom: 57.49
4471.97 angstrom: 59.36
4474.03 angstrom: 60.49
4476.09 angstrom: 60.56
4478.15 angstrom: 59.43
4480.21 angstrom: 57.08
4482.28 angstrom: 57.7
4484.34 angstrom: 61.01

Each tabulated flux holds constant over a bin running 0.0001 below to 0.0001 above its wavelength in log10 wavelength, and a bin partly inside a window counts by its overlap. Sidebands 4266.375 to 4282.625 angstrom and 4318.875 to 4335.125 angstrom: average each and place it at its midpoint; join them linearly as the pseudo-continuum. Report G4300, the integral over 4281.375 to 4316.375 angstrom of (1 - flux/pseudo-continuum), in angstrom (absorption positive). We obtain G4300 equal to 6.03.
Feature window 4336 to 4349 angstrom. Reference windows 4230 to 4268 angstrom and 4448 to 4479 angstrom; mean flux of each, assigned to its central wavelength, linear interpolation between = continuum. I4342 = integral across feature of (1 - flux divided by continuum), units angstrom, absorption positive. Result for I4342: -1.1 angstrom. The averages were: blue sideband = 39.8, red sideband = 53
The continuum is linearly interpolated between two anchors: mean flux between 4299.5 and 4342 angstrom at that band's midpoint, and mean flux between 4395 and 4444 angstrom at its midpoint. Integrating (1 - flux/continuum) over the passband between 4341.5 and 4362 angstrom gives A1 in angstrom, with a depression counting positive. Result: -2.9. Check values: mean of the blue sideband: 42.5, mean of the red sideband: 50.9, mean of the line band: 51.6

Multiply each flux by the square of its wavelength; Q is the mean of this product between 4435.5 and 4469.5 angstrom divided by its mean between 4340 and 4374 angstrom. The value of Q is 1.03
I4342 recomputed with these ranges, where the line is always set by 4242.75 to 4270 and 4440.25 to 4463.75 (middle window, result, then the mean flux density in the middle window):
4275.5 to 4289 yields 0.6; 39.7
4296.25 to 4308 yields 3.2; 30.9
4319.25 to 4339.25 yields -1.6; 47.7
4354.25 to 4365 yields -2.0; 54.2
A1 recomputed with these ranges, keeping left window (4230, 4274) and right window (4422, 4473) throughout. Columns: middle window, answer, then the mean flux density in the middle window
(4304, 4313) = 2.48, 31.1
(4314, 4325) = -0.95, 47.3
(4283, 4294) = 1.22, 36.9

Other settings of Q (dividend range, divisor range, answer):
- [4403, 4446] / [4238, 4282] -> 1.39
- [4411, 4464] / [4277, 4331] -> 1.40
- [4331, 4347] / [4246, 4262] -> 1.41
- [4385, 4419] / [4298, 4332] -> 1.25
